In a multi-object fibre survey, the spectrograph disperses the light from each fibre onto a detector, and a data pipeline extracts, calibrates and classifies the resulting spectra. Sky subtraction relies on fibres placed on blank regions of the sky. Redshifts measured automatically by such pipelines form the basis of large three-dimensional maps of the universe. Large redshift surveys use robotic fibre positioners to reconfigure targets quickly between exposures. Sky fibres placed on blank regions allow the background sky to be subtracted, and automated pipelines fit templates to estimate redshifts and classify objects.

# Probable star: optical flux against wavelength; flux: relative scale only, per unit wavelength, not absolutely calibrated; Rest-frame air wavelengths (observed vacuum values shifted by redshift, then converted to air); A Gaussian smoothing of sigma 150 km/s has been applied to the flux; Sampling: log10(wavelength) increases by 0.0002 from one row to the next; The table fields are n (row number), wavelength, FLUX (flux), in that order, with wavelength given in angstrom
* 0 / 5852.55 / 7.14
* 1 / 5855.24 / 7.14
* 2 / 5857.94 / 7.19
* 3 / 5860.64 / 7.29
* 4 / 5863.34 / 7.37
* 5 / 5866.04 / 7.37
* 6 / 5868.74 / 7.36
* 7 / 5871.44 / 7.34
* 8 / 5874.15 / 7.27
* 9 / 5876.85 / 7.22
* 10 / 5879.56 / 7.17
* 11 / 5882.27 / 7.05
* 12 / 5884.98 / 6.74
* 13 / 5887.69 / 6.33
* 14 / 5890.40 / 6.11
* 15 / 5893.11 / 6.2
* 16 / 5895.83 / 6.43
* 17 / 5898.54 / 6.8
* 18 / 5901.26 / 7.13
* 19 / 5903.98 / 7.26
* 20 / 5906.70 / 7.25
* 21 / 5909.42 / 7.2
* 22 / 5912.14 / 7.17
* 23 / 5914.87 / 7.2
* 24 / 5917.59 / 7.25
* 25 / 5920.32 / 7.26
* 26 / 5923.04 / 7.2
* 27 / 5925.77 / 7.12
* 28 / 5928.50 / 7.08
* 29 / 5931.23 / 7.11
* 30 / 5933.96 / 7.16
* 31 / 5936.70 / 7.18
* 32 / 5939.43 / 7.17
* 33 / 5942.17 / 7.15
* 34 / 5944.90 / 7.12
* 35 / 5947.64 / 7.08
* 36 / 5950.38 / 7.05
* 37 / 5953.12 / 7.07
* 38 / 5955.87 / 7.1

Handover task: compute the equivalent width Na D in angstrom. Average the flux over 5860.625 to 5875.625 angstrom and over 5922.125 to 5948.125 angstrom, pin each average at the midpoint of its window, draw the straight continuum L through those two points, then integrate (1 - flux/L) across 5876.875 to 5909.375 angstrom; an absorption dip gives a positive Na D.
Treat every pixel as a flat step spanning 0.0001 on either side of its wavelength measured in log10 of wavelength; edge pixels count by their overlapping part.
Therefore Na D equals 2.0 angstrom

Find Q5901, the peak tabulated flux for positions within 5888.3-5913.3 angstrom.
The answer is 7.26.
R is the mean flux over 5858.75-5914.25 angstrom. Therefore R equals 7.01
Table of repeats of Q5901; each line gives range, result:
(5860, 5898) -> 7.37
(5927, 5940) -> 7.18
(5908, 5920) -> 7.25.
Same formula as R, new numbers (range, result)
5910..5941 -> 7.17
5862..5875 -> 7.35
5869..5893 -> 6.89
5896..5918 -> 7.11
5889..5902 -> 6.51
